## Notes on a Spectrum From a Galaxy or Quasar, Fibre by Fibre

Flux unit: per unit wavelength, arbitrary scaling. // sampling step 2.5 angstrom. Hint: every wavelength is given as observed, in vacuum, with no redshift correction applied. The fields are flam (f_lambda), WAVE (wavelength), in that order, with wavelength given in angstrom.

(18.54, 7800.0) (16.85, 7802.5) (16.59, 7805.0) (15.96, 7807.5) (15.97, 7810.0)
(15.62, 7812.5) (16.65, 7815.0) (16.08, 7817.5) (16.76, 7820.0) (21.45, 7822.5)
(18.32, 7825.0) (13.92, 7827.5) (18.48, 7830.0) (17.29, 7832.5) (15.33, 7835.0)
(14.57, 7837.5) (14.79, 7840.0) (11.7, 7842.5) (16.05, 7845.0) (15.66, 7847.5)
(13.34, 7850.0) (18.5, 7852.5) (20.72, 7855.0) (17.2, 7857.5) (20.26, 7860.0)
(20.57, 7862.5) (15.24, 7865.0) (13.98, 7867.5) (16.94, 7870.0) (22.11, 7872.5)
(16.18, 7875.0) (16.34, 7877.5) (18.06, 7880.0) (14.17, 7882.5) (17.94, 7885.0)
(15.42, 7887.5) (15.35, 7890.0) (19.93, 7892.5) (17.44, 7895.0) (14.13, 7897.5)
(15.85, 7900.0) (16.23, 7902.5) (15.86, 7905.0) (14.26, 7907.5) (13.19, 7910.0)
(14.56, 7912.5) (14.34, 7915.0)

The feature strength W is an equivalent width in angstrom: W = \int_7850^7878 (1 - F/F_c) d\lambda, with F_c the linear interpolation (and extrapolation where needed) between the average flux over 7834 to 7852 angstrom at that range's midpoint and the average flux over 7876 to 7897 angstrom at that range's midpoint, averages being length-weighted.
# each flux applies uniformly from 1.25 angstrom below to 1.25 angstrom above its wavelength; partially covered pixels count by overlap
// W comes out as -3.95 angstrom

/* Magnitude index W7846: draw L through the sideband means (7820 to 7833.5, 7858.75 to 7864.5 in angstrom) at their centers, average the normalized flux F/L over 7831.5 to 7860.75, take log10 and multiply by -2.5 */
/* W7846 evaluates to 0.17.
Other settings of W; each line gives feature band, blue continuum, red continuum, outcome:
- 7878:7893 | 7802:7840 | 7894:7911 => -1.0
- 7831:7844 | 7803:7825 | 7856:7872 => 1.8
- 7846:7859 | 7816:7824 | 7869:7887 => 0.4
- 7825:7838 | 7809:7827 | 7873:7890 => 0.6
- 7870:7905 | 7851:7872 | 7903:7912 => -1.6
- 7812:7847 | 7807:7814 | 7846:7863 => 1.0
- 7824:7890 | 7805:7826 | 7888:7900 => 0.6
